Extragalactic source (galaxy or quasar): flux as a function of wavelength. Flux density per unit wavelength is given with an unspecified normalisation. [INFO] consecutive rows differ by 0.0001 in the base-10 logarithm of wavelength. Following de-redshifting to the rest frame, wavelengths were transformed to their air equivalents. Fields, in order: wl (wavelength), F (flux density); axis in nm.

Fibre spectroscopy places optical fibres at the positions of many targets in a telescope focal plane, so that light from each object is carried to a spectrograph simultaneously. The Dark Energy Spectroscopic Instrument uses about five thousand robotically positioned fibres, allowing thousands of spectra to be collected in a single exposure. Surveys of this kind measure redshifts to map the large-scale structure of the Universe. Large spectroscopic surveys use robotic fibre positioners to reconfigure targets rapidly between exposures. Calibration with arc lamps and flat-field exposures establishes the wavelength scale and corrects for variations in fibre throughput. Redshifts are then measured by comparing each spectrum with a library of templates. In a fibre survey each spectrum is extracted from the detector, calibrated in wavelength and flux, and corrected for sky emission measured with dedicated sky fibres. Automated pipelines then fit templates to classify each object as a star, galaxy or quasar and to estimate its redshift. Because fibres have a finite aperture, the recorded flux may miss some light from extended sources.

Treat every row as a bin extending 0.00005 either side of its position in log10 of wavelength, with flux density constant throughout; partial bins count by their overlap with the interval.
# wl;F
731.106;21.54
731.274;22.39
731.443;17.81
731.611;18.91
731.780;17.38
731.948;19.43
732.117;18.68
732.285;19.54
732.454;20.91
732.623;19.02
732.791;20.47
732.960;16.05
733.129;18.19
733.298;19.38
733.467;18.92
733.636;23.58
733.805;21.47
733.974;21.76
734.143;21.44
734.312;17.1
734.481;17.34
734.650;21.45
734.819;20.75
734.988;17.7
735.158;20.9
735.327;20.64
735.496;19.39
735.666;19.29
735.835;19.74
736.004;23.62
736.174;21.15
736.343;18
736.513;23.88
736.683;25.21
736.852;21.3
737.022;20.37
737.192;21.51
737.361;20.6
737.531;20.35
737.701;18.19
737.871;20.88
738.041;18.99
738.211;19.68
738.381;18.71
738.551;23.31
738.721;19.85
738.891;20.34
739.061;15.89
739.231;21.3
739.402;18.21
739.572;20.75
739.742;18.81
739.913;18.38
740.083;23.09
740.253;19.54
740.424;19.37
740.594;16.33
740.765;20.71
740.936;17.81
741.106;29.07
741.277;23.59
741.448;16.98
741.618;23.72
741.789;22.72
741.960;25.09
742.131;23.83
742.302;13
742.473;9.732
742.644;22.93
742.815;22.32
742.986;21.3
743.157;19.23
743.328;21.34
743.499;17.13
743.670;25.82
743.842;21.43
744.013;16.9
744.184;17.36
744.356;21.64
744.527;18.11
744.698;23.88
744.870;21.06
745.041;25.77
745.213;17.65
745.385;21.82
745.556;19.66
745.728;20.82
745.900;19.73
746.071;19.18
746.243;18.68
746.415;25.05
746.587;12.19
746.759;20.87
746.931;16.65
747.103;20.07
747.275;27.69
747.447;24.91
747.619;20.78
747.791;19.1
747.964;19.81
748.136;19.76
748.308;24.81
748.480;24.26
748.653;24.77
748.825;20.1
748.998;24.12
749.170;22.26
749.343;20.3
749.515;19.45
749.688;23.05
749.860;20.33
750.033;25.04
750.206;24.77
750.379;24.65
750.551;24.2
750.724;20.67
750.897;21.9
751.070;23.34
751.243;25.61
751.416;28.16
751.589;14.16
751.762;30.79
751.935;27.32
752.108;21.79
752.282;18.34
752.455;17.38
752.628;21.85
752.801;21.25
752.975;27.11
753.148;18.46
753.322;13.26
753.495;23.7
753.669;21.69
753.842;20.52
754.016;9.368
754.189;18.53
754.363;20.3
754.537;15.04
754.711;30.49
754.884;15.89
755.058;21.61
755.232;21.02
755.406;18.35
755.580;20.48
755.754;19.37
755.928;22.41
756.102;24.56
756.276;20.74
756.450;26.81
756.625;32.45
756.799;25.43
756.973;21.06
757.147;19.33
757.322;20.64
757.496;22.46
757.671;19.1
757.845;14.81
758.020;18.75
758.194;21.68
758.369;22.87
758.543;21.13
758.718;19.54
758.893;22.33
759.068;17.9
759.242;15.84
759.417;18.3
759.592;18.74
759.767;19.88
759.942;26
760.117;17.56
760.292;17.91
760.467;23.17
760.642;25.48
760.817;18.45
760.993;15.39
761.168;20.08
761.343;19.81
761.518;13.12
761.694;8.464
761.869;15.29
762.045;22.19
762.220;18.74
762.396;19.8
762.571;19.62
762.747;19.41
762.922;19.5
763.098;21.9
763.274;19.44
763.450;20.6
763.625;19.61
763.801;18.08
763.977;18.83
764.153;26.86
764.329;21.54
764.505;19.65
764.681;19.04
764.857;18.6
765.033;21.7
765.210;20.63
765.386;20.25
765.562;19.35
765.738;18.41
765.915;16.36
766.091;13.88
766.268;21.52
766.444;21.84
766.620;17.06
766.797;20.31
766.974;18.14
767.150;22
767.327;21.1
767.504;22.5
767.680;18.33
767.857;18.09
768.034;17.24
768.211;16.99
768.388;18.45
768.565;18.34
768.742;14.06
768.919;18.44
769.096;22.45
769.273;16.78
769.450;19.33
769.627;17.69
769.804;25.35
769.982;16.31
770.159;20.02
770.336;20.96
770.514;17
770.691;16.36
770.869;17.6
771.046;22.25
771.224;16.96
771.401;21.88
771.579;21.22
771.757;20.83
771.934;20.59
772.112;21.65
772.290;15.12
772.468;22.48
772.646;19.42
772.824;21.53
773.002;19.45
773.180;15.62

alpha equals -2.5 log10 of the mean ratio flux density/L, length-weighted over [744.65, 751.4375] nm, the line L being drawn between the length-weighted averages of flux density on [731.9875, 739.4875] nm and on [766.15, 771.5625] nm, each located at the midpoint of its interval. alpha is -0.11 mag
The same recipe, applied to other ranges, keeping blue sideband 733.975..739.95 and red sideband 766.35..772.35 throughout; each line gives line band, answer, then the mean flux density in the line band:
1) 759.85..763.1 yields 0.03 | 19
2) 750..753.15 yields -0.17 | 23.1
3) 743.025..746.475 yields -0.03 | 20.6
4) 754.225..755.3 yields -0.05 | 20.6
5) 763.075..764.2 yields -0.06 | 20.5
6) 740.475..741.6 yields -0.04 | 20.9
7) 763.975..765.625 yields -0.08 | 20.8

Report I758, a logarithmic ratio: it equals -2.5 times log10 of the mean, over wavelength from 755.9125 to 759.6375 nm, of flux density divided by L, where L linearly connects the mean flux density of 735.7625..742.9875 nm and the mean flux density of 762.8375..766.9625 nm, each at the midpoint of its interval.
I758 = -0.07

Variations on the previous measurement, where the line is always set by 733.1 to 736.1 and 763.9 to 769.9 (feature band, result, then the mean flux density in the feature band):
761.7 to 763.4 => 0.03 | 19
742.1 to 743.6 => 0.06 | 18.9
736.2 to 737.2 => -0.08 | 21.7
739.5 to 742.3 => -0.05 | 21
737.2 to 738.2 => 0.01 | 19.9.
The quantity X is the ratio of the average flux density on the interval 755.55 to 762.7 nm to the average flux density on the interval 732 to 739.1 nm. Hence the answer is 1.0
